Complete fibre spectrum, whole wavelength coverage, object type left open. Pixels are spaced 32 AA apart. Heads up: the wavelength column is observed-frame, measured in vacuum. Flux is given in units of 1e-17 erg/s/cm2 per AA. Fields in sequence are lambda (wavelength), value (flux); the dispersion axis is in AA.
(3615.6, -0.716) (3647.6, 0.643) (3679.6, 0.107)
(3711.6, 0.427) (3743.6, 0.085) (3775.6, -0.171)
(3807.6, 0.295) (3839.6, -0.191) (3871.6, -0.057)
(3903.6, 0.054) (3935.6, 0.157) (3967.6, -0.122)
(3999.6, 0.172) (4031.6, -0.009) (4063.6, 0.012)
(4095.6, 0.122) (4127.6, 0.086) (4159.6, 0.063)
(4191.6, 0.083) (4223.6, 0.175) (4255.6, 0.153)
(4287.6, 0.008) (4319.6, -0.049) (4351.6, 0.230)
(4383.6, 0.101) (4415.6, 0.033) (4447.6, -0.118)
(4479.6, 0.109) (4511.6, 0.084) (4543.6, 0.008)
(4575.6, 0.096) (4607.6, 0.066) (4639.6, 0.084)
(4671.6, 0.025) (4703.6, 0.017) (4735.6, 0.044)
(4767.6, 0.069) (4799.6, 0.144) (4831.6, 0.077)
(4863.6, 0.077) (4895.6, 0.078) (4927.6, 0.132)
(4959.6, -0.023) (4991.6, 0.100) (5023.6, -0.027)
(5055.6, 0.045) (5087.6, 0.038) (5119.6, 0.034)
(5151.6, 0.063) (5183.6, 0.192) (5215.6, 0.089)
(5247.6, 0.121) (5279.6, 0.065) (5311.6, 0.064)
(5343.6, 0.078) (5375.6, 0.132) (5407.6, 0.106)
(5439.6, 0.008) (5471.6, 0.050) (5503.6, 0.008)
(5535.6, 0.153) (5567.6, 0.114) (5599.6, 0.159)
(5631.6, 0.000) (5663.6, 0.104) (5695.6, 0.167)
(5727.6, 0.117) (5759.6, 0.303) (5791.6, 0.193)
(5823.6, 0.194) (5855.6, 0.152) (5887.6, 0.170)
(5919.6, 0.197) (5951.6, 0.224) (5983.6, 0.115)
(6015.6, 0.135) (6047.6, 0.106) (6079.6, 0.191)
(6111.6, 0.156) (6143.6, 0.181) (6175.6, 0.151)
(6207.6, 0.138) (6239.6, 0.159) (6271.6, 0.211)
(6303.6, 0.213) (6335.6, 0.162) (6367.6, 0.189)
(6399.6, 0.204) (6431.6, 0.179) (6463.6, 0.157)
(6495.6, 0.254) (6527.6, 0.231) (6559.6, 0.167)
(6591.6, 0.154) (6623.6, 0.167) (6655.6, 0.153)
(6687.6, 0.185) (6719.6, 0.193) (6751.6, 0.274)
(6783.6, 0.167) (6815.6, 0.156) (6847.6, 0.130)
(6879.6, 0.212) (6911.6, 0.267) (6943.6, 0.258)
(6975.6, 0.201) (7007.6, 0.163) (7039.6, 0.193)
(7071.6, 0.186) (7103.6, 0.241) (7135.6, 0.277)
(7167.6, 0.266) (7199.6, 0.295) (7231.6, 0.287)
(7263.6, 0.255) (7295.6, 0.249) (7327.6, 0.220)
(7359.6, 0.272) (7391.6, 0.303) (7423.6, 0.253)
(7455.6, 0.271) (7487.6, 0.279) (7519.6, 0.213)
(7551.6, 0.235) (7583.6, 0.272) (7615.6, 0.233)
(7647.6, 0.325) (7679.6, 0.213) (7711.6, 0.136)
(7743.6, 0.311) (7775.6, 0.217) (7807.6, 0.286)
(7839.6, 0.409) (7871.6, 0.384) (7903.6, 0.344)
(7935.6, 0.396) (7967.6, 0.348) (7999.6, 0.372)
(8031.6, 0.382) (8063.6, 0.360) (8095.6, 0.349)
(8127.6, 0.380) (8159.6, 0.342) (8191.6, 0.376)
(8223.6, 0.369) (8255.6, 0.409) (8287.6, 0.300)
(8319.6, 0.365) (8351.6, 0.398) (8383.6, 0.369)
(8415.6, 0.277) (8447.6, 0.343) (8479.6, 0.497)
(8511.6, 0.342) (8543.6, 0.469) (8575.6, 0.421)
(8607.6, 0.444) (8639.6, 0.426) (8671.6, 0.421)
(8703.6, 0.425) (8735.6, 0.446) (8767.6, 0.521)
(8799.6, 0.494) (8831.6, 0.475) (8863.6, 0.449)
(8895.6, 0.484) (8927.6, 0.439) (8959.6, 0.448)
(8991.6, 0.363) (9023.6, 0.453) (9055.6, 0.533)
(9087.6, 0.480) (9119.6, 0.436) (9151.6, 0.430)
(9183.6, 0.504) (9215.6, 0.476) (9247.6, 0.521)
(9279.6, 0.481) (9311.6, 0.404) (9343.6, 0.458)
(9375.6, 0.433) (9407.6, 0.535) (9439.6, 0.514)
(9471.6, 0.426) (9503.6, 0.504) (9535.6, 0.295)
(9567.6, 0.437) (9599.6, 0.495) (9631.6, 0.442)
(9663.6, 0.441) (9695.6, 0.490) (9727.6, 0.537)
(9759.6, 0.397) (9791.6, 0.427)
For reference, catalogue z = 0.96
